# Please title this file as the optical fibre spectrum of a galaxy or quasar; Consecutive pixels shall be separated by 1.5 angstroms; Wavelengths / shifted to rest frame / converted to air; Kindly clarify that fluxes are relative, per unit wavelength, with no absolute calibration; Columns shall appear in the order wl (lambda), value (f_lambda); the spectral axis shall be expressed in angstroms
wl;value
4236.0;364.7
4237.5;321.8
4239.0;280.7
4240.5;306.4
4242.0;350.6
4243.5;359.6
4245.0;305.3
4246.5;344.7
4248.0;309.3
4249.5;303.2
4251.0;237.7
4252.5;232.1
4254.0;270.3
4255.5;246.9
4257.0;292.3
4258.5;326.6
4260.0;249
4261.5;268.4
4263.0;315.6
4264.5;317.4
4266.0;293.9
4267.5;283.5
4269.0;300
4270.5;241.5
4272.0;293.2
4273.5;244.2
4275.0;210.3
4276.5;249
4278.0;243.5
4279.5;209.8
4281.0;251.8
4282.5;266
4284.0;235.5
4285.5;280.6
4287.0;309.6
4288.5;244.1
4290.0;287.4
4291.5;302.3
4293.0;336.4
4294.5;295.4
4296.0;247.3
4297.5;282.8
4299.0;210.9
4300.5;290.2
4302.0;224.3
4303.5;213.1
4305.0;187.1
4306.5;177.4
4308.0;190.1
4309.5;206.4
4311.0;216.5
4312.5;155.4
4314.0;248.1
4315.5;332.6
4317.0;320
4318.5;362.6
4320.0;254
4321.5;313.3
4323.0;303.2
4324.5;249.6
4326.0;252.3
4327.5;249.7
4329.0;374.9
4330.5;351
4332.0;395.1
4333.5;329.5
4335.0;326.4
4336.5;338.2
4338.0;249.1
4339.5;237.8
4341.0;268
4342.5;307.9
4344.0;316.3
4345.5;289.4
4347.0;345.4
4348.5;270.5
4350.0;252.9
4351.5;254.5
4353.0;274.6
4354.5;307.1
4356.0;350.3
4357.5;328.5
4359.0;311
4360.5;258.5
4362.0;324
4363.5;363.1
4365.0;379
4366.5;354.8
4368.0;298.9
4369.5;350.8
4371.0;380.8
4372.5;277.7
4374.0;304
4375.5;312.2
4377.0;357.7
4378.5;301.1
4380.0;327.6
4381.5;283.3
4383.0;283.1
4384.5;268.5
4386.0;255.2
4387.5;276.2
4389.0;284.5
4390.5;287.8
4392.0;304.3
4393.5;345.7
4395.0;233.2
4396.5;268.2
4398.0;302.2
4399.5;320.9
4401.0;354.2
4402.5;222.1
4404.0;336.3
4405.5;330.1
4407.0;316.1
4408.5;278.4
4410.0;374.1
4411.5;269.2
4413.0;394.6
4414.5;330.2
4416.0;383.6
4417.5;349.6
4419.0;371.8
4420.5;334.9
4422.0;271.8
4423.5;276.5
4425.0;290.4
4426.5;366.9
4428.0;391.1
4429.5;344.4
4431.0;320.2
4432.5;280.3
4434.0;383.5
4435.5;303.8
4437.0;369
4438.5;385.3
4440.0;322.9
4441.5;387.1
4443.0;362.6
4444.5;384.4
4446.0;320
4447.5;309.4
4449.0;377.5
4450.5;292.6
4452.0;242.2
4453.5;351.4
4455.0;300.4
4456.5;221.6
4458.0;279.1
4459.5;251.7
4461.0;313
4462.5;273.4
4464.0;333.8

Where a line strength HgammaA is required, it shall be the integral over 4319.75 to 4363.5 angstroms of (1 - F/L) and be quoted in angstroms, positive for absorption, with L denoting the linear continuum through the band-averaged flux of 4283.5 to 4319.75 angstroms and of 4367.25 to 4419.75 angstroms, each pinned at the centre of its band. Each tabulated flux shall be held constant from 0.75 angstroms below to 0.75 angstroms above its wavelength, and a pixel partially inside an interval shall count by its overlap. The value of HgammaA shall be -3.16 angstroms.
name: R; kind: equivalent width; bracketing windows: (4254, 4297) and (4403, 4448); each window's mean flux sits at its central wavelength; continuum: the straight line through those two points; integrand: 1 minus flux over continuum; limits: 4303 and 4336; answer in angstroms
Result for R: 2.1 angstroms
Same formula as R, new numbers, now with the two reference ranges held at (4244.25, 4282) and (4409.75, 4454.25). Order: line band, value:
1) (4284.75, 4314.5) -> 4.32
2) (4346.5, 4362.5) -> 0.60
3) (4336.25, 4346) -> 0.62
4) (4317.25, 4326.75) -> 0.16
